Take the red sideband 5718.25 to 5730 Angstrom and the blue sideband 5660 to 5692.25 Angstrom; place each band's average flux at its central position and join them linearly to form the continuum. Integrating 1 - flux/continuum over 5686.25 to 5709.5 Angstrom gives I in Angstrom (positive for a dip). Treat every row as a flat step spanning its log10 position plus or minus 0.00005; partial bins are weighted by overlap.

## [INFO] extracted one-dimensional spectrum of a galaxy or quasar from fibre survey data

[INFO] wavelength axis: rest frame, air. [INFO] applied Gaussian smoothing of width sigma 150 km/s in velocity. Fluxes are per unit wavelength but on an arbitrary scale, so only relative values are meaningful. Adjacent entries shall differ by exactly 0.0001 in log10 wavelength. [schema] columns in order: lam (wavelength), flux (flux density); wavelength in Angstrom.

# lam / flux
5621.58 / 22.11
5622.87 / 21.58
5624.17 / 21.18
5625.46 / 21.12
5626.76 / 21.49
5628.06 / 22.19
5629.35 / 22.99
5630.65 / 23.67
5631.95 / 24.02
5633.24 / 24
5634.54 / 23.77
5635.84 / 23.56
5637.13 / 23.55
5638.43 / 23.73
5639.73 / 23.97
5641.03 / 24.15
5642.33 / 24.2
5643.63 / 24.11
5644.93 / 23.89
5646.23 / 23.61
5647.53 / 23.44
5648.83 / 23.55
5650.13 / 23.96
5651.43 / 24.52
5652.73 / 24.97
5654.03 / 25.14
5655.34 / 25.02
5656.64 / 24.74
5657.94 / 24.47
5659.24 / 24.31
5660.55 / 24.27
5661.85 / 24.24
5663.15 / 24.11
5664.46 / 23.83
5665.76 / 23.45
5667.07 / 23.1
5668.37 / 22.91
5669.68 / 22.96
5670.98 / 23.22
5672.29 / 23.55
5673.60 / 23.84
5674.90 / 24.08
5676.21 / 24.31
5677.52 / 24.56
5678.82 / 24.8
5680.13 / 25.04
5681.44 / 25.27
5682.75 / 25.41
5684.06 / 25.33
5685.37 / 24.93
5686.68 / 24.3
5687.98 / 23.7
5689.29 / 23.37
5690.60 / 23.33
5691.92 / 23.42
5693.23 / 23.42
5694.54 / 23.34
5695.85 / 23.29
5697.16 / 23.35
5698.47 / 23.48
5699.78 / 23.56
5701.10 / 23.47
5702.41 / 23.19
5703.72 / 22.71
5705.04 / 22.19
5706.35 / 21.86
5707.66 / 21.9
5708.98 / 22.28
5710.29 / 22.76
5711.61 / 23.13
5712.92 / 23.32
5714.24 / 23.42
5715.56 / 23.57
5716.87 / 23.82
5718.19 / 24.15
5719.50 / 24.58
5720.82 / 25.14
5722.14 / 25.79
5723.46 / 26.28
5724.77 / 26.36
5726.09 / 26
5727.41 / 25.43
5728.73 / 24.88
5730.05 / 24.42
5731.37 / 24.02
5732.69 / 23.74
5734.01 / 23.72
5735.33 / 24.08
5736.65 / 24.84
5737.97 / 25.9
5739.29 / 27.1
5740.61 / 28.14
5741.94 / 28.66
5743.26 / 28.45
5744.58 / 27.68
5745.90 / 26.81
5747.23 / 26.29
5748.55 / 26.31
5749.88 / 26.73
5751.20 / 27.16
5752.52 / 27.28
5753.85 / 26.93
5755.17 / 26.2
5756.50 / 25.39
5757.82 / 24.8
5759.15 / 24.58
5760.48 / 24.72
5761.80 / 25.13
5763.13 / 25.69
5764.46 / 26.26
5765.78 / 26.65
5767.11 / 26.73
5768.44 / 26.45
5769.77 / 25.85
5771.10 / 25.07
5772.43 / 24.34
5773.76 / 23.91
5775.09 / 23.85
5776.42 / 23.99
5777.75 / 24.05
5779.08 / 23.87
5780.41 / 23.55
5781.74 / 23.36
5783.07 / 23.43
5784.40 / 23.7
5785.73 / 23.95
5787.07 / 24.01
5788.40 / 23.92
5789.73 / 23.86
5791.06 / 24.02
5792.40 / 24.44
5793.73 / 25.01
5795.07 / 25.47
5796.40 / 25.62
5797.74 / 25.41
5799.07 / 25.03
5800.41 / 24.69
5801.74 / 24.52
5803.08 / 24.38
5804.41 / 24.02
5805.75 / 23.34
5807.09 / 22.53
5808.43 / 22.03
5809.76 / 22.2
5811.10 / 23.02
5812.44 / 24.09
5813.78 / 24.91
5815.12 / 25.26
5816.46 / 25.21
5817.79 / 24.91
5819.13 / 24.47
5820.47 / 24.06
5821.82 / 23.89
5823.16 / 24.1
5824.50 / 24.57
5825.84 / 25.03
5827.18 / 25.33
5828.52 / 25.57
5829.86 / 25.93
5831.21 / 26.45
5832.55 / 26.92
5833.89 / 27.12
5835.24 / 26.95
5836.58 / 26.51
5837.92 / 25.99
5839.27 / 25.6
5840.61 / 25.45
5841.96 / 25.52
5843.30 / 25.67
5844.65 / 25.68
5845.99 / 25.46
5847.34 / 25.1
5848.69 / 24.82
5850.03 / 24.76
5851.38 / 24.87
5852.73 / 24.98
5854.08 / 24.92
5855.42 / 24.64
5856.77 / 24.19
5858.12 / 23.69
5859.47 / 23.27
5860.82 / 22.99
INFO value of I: 1.5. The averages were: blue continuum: 24.1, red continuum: 25.4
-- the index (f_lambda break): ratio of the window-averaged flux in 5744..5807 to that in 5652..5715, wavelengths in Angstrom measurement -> 1.05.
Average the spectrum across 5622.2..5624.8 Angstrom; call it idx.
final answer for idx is 21.4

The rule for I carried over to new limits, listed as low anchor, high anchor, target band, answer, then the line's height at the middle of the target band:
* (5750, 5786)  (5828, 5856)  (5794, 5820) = 1.15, 25.4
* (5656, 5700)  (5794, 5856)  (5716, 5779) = -3.01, 24.4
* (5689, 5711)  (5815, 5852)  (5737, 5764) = -2.92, 23.9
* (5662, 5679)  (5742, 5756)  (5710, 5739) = 1.61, 26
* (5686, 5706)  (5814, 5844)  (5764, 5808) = 0.48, 24.8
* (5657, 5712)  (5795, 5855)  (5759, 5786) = -0.30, 24.5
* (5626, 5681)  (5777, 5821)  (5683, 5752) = -1.77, 24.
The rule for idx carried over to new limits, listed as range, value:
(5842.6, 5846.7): 25.6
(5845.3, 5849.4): 25.2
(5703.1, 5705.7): 22.4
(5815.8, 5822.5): 24.5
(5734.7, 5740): 25.5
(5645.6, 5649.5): 23.5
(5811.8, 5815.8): 24.7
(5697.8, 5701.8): 23.5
